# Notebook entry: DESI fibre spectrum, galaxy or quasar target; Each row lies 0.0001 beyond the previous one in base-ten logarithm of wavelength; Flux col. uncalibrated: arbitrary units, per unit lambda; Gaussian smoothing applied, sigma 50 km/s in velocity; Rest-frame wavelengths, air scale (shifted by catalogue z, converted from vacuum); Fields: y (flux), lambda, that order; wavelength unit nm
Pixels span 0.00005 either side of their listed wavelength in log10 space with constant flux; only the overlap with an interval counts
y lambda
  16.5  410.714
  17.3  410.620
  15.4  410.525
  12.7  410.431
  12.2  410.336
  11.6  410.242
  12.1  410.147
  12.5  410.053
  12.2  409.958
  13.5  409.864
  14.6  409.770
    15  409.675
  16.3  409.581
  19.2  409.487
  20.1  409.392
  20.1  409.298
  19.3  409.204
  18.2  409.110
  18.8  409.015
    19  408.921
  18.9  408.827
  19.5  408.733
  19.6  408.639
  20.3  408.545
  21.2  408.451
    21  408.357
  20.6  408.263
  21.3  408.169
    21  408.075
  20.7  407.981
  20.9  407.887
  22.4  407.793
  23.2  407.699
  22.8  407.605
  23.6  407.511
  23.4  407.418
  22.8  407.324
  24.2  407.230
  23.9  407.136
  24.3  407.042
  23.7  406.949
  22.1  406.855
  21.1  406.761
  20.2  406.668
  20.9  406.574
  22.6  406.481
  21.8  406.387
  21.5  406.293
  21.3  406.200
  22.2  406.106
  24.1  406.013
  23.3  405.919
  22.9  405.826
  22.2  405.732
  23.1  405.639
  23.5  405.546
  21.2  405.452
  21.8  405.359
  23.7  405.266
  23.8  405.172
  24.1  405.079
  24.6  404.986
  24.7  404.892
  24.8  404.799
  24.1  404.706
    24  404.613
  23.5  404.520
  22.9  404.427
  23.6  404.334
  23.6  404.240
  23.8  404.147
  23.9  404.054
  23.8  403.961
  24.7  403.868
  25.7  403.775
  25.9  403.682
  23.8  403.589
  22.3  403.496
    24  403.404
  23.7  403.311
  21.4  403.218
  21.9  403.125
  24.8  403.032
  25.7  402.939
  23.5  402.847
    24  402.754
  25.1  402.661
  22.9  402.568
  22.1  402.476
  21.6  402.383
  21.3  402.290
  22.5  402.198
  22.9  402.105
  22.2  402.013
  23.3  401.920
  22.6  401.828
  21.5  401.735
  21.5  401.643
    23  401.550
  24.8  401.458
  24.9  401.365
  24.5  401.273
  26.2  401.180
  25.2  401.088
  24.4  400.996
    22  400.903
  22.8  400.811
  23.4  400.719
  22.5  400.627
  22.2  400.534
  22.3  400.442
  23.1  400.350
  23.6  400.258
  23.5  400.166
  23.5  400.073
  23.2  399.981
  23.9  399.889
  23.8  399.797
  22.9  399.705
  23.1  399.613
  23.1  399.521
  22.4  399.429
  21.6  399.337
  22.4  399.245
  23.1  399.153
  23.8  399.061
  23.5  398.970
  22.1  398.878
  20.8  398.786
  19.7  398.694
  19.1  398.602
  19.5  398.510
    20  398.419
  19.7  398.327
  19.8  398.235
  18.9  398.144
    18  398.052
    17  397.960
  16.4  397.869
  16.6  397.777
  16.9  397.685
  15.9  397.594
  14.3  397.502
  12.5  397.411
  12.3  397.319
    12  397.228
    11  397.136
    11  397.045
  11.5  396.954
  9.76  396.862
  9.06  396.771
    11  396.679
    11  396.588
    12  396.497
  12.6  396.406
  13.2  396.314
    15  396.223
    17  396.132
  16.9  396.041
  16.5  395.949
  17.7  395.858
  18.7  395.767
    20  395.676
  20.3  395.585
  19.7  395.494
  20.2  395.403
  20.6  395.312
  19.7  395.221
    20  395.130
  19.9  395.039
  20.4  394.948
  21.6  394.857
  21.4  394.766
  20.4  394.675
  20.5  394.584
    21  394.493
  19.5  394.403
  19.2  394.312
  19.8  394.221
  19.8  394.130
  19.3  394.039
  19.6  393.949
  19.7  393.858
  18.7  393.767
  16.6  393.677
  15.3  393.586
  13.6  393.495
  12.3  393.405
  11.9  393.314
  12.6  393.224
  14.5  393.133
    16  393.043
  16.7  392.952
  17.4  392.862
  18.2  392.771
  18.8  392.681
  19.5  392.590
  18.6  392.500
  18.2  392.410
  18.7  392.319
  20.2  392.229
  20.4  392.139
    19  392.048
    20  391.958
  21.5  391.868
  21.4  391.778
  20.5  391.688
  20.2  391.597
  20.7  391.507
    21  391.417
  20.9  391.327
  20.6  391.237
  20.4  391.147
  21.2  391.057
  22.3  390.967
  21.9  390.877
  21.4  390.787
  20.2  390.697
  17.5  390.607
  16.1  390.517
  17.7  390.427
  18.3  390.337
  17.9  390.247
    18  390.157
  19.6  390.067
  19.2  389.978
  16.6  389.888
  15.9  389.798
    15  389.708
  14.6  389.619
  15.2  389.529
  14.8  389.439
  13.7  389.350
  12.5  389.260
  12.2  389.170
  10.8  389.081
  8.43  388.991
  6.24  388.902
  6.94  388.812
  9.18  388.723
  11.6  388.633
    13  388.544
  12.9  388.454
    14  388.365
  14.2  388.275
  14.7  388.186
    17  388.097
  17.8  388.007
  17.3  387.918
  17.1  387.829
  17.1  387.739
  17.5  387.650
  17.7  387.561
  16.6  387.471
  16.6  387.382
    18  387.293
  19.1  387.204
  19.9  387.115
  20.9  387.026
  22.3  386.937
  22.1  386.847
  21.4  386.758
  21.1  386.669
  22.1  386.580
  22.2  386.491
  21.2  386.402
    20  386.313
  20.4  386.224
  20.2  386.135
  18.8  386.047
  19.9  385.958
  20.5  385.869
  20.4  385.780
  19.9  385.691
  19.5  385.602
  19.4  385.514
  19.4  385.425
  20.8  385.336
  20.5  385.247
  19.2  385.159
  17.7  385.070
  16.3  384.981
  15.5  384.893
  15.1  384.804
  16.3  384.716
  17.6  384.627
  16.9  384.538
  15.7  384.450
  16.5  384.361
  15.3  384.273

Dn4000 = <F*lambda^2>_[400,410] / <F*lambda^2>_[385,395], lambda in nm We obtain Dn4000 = 1.34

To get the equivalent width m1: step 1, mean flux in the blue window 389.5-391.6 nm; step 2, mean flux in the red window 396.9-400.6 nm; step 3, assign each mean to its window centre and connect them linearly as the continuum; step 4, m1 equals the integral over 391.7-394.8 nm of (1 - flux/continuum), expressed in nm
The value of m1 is 0.132 nm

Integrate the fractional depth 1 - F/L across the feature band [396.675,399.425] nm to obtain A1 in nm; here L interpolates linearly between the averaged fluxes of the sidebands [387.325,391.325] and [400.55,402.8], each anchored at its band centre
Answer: 0.52 nm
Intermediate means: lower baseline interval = 16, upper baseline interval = 23.2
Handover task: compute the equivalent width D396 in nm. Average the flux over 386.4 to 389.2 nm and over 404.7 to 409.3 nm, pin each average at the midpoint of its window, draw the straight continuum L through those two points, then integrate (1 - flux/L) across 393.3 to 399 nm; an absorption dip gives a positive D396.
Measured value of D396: 0.47 nm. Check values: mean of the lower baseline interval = 16.2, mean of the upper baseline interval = 22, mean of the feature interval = 17.1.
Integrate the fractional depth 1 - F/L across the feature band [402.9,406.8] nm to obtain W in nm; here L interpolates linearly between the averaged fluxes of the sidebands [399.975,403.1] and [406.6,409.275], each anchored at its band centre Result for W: -0.17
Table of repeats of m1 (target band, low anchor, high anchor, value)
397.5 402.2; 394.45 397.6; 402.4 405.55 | -0.46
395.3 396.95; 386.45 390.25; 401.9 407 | 0.34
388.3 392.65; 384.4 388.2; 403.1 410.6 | 0.52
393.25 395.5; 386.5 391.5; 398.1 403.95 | 0.10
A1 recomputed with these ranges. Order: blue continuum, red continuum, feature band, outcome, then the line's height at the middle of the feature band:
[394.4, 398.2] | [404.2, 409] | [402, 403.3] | -0.192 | 20.1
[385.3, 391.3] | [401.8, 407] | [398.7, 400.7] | -0.124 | 21.5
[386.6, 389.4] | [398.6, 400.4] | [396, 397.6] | 0.642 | 21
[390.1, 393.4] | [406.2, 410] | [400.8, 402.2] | -0.260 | 19.8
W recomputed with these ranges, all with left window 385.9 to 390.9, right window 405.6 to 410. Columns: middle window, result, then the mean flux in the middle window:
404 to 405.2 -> -0.23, 24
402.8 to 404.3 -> -0.30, 23.9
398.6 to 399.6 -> -0.16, 22.1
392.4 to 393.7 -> 0.13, 15.9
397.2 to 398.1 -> 0.17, 15.3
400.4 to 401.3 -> -0.19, 23.5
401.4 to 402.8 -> -0.23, 22.8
